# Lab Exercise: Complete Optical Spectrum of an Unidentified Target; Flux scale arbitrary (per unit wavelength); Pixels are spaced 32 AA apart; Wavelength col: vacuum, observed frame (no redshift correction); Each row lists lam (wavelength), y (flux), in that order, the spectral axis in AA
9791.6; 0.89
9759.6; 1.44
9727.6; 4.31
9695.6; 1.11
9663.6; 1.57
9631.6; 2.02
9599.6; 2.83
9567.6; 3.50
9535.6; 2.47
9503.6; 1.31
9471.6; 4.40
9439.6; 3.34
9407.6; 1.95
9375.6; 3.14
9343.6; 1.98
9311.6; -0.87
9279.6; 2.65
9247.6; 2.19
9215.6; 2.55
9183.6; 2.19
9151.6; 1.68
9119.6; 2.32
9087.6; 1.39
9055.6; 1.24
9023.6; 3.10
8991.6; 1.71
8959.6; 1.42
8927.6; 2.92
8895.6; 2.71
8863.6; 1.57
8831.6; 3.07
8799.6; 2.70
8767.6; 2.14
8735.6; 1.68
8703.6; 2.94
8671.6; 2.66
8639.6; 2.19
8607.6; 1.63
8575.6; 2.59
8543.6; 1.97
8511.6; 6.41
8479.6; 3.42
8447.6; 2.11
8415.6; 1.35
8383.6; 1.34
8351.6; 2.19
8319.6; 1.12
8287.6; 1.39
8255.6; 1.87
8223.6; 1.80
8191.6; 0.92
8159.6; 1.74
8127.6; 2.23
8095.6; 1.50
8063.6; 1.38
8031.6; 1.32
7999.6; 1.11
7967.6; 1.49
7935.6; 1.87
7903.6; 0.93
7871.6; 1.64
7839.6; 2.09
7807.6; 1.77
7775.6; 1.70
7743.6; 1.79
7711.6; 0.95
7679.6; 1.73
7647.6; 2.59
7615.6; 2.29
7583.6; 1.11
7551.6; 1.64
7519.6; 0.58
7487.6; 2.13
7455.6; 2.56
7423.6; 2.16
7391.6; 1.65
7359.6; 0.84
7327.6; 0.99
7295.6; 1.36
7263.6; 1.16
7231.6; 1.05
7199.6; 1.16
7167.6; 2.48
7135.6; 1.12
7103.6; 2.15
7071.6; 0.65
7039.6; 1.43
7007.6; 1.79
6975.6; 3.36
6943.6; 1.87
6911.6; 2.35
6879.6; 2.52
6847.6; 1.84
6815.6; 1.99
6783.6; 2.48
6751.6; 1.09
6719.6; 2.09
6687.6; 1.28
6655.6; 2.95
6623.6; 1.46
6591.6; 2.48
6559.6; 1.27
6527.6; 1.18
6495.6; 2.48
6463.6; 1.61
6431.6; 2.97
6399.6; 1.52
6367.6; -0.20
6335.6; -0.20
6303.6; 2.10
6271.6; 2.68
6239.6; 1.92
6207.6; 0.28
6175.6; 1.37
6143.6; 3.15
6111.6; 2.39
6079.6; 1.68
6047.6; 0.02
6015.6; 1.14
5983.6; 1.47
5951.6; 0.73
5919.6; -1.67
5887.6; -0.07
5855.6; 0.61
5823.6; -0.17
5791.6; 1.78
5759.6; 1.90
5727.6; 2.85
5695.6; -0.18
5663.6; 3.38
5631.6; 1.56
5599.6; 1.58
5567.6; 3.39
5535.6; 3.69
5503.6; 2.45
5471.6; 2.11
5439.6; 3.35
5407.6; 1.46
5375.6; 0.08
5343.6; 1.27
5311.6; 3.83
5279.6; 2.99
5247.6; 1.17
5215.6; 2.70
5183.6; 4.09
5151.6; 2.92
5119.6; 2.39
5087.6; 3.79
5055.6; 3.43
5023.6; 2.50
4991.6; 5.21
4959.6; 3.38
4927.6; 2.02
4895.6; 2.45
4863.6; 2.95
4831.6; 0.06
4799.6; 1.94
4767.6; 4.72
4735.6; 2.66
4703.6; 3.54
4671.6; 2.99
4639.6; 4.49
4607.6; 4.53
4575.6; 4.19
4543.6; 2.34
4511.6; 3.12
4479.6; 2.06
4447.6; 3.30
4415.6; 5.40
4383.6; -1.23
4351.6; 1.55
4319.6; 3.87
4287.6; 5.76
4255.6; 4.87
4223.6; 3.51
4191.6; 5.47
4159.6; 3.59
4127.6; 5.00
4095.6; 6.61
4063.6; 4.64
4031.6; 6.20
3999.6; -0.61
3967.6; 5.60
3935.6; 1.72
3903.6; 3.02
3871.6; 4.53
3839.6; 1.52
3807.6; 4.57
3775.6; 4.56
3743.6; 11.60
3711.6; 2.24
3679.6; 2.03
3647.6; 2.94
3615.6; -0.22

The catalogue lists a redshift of 1.28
